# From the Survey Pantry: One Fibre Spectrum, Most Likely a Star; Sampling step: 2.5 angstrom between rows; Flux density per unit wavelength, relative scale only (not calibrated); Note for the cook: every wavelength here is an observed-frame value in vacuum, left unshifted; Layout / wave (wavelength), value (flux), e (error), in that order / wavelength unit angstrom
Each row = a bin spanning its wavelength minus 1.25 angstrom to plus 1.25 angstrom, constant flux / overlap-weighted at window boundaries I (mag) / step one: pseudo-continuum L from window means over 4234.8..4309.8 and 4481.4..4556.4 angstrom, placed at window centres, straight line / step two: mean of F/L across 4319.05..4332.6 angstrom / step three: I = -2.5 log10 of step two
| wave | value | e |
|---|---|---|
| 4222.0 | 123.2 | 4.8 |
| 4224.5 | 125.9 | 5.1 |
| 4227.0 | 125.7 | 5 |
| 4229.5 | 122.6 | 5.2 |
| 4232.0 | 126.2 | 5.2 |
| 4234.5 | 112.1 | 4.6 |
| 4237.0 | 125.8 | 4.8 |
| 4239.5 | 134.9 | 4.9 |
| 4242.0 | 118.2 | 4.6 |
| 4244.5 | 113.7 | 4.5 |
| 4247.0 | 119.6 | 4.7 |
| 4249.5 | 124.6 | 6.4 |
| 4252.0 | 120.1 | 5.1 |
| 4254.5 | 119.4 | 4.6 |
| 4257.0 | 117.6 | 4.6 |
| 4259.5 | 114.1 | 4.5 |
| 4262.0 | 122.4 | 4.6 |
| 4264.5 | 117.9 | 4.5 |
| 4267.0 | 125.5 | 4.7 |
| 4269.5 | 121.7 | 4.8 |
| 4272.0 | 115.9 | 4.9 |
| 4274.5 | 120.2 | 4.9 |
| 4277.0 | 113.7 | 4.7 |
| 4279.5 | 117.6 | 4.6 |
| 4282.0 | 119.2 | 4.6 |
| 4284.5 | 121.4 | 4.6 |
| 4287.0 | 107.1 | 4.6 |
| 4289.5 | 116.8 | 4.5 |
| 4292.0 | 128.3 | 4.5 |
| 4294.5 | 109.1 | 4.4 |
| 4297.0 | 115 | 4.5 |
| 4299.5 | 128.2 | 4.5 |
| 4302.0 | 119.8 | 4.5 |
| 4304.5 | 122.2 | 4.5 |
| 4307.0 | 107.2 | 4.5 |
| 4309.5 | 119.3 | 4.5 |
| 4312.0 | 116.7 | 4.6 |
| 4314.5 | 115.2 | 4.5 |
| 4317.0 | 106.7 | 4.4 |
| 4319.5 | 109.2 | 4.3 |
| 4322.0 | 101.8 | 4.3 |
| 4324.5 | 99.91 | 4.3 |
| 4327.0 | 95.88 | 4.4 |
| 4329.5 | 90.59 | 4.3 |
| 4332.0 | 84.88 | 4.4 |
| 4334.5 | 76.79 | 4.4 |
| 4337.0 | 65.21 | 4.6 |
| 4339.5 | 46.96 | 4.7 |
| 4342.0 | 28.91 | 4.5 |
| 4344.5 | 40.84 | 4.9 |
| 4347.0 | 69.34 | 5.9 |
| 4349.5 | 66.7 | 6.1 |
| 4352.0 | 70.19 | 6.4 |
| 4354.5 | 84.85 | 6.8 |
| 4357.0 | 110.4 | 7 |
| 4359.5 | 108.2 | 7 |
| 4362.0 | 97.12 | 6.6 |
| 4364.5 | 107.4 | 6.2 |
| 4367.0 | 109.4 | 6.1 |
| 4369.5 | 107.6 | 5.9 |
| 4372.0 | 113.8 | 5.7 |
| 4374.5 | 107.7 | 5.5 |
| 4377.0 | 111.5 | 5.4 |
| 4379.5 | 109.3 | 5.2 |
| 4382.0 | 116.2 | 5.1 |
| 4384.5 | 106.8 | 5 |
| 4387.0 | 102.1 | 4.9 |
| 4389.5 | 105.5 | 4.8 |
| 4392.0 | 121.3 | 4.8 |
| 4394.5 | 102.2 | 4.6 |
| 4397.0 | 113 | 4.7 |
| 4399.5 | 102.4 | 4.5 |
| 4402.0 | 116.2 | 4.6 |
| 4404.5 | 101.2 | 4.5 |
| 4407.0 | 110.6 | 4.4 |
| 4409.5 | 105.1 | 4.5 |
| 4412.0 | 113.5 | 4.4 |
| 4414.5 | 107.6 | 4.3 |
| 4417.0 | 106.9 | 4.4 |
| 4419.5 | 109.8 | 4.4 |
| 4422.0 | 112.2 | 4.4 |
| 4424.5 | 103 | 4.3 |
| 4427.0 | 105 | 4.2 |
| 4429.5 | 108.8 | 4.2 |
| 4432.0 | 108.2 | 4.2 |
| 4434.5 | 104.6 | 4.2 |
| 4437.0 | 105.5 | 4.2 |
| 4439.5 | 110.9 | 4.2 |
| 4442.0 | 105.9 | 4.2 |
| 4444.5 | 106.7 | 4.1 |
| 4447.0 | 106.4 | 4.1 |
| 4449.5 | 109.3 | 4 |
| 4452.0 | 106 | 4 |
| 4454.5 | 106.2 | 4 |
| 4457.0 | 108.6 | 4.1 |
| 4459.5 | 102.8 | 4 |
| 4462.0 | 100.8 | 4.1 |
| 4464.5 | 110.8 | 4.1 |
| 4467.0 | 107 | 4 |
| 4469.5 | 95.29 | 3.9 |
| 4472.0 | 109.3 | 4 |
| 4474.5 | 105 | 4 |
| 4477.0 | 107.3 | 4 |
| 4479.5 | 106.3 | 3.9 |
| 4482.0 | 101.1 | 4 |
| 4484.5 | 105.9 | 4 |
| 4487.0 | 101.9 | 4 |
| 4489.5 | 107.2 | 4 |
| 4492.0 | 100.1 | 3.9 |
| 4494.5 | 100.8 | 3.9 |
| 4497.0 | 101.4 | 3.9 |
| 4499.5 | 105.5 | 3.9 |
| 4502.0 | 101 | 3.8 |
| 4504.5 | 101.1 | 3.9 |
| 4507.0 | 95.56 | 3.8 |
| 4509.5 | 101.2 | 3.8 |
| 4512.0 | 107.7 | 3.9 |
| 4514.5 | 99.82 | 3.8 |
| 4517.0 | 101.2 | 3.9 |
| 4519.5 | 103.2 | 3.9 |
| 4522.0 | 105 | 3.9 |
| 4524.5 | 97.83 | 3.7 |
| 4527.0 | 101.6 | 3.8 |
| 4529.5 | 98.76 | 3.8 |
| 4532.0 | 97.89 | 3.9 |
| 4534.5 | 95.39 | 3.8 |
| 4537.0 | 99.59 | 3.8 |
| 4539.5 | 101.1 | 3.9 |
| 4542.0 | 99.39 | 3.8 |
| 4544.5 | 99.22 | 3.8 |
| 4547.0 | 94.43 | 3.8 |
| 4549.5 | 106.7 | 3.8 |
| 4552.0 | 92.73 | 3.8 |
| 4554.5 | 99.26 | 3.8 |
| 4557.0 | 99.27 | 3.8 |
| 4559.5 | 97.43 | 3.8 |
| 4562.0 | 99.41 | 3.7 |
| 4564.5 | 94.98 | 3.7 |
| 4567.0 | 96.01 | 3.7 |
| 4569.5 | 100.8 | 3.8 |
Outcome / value 0.19 mag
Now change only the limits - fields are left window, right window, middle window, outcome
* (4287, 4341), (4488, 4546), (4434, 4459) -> -0.054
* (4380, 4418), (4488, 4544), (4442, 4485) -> -0.012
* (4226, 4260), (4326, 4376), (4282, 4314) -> -0.152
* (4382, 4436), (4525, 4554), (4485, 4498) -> -0.003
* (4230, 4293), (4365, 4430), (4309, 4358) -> 0.328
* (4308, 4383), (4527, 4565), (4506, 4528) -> -0.041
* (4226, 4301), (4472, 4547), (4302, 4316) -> 0.002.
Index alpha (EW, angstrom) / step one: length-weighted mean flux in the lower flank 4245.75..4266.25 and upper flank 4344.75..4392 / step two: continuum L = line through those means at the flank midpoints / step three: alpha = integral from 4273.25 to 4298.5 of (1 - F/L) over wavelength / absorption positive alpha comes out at -0.6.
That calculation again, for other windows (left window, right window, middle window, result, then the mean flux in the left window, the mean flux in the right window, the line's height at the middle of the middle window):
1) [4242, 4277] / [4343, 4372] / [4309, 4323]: -1.3 angstrom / 119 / 89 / 102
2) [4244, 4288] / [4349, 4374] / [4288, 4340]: 2.2 angstrom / 119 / 98.8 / 109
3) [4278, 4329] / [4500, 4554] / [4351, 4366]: 1.8 angstrom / 113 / 100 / 110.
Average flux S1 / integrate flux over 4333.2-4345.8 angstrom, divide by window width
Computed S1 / 51.9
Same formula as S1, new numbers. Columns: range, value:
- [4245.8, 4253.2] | 121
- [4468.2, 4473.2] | 102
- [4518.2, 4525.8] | 102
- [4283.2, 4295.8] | 117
